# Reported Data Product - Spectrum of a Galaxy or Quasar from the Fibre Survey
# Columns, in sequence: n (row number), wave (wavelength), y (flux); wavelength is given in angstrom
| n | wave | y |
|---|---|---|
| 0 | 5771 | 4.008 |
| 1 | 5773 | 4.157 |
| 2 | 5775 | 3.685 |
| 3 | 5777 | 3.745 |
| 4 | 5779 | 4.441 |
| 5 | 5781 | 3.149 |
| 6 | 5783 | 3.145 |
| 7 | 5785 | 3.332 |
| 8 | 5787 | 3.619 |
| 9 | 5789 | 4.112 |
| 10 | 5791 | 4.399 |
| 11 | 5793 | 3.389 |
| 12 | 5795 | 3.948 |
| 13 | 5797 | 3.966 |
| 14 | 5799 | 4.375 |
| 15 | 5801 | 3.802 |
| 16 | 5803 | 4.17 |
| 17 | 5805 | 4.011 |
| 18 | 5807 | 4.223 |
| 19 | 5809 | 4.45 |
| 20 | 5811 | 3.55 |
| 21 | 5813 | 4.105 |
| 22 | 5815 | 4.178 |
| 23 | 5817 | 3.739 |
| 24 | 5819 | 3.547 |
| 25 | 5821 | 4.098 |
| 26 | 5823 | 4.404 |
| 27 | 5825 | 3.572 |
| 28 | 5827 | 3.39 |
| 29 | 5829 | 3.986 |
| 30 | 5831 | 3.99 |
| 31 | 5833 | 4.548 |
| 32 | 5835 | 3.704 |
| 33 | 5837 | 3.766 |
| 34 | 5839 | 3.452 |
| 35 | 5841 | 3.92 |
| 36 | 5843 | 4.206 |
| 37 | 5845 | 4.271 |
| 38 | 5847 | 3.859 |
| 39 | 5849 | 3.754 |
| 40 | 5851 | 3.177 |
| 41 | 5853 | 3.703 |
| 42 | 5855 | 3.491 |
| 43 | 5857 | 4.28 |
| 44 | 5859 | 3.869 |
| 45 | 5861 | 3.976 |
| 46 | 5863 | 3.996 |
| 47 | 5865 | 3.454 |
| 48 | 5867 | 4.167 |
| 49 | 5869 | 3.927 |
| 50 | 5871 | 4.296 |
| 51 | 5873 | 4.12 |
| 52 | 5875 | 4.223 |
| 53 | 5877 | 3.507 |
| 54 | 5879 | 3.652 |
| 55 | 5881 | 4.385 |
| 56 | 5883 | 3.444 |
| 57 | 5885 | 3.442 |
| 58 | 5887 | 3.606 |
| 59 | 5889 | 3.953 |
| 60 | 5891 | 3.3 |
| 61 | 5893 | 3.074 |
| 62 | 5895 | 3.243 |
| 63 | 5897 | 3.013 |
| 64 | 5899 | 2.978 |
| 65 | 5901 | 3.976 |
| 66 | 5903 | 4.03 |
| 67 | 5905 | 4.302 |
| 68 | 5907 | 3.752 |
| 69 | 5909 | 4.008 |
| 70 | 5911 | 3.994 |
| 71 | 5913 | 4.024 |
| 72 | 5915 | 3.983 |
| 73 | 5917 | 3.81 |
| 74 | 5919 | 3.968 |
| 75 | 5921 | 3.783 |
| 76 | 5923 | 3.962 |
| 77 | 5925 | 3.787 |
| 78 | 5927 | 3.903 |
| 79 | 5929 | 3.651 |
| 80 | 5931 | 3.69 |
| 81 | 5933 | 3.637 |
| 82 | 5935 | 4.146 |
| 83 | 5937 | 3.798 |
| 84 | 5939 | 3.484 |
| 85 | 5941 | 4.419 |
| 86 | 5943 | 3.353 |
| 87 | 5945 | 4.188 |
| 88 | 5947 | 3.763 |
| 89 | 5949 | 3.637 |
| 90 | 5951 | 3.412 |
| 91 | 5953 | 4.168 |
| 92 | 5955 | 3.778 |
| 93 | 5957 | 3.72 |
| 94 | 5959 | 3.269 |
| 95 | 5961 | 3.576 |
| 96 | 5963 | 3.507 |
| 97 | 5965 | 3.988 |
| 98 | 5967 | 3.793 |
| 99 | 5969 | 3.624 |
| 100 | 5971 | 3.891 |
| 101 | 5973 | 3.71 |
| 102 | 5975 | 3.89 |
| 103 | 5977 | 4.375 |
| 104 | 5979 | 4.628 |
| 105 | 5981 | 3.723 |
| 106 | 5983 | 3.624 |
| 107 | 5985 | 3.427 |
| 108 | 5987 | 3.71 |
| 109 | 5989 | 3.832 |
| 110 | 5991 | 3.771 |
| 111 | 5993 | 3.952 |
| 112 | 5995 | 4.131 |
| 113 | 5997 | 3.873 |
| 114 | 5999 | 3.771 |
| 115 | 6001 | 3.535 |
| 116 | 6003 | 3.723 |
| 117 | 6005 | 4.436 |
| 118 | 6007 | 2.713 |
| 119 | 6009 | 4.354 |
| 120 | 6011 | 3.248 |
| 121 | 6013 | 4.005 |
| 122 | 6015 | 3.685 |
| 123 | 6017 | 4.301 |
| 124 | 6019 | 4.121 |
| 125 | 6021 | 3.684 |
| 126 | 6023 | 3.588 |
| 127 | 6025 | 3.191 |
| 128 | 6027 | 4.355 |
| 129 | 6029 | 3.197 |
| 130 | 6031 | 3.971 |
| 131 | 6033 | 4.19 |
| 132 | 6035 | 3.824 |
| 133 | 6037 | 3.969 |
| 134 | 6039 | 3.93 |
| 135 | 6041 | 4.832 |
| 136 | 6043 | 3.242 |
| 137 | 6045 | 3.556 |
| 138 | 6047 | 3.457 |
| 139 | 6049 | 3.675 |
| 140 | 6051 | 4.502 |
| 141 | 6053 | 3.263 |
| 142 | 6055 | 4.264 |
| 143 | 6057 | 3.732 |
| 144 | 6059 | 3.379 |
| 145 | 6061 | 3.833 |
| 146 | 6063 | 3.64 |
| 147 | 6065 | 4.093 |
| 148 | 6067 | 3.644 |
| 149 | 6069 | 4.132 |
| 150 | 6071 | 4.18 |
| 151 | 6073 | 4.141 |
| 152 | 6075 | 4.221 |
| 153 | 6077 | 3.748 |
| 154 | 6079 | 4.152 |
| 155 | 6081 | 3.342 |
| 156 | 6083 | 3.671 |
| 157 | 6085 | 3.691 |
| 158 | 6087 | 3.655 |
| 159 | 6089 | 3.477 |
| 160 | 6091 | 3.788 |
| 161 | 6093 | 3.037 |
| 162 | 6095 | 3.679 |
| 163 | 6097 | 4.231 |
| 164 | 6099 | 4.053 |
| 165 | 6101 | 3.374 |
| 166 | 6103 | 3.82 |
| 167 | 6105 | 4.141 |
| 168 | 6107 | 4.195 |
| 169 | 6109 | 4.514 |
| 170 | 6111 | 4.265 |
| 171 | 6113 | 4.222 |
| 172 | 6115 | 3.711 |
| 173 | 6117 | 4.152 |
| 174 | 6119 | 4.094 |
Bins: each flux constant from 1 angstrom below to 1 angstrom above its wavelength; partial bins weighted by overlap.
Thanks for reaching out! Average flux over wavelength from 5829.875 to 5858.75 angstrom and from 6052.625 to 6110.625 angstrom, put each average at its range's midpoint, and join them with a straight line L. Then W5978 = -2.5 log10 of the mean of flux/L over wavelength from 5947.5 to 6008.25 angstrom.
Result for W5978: 0.02 mag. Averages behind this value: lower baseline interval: 3.87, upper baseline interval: 3.84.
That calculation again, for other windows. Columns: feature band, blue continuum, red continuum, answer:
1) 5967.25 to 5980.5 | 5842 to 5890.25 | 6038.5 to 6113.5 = -0.04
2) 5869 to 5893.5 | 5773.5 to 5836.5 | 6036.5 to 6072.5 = 0.03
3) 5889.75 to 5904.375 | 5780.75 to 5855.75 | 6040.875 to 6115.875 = 0.13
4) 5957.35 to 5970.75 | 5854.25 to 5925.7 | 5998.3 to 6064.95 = 0.04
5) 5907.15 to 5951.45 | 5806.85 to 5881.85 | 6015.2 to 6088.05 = 0.01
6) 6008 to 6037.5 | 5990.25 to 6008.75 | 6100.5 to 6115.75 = 0.00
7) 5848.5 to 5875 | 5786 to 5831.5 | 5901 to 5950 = 0.01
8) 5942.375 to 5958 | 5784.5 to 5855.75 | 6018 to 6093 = 0.03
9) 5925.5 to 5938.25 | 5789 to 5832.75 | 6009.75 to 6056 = 0.03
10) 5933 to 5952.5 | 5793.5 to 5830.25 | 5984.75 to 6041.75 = 0.02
